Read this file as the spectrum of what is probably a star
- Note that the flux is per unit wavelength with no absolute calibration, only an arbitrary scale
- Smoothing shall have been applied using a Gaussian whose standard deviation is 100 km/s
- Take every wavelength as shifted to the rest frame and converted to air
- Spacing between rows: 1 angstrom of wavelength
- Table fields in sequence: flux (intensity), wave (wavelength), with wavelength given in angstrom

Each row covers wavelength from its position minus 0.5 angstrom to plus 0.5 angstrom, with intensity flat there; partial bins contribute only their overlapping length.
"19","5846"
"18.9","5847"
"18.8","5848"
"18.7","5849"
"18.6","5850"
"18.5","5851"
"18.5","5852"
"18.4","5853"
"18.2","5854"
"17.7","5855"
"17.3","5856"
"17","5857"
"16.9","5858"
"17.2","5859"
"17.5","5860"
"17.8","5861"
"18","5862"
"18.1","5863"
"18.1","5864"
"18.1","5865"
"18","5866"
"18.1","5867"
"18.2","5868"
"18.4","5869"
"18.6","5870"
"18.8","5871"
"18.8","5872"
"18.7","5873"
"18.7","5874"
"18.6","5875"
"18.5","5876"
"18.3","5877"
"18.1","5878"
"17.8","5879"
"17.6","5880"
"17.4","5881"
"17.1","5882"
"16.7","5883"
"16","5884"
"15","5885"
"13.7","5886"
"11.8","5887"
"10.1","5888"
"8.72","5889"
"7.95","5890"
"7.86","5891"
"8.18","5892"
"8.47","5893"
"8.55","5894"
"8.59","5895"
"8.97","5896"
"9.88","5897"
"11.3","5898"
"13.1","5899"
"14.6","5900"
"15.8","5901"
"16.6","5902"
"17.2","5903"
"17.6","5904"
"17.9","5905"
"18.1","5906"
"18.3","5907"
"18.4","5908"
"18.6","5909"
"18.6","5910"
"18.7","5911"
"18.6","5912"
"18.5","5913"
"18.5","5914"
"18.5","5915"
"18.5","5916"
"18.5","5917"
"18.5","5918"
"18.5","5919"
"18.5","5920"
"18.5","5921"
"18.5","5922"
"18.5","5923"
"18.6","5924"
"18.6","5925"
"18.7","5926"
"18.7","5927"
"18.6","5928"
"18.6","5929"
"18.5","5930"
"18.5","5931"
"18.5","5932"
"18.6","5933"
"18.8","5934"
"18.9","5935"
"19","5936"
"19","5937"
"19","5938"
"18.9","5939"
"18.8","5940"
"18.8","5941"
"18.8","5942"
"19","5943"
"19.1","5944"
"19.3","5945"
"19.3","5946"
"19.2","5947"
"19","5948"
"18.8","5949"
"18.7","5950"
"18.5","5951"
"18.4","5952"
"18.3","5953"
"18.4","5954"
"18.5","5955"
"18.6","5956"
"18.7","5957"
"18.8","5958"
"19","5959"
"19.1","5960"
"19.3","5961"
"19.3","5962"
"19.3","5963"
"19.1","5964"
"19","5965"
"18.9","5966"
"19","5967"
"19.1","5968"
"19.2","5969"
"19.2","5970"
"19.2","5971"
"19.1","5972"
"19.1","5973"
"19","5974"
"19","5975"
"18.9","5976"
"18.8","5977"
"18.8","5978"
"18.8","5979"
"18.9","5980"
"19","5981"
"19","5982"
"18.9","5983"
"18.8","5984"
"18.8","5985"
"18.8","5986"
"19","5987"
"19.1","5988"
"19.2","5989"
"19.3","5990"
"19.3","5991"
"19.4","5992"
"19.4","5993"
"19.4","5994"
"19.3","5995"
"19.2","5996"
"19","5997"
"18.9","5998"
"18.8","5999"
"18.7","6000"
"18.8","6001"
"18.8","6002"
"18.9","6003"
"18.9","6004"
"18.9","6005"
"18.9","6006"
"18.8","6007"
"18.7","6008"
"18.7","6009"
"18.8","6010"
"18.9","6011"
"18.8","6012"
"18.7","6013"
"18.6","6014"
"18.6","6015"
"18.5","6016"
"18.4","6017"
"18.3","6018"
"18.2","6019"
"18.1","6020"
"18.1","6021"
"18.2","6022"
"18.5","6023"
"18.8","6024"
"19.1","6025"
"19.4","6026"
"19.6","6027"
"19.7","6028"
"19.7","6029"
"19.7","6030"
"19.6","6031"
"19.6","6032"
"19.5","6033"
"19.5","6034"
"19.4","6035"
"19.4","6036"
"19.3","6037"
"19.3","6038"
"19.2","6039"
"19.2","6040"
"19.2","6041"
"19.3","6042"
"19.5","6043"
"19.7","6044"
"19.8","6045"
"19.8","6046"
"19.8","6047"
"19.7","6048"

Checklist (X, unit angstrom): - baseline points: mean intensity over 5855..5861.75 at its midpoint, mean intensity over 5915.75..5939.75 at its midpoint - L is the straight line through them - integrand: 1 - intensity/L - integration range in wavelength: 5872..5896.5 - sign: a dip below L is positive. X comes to 5.3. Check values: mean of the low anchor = 17.3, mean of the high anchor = 18.6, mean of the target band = 13.9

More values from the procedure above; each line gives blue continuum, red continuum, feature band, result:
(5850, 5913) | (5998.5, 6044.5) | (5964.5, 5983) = -1.05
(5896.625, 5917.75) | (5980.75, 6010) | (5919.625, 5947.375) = -1.87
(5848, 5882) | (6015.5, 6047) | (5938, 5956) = -0.19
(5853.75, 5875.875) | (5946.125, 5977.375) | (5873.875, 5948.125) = 7.37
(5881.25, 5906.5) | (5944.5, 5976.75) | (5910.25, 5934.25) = -4.91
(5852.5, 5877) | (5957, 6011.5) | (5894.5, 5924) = 2.72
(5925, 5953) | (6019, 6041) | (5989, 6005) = -0.03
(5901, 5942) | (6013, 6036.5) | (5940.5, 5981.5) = -0.62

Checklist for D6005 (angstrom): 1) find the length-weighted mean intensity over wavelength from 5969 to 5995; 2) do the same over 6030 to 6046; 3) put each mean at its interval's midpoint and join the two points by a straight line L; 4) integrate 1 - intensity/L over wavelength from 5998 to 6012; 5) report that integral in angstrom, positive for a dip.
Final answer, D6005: 0.3 angstrom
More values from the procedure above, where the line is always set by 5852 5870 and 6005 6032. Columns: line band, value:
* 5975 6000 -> -0.5 angstrom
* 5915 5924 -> -0.1 angstrom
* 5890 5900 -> 4.7 angstrom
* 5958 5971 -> -0.4 angstrom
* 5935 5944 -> -0.3 angstrom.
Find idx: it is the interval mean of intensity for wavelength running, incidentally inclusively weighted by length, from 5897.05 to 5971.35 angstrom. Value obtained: 18.4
